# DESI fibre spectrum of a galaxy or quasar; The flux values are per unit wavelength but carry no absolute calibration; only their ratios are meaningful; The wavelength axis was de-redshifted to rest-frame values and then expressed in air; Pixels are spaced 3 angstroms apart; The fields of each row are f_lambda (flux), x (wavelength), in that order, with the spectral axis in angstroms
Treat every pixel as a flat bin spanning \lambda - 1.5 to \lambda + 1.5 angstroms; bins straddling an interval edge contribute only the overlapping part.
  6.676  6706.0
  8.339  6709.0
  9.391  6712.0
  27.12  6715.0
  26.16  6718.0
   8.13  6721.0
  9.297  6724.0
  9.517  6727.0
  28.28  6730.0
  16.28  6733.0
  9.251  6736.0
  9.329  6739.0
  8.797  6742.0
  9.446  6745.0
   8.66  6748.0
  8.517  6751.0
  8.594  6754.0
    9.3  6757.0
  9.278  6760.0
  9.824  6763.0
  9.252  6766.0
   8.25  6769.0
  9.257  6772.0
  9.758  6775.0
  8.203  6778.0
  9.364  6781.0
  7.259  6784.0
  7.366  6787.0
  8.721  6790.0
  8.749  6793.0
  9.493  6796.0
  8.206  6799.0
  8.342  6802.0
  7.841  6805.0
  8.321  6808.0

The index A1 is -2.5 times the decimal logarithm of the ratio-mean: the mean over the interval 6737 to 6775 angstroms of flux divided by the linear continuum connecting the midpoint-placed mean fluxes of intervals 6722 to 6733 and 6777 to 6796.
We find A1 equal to 0.29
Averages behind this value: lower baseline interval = 15.4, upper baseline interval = 8.37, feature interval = 9.07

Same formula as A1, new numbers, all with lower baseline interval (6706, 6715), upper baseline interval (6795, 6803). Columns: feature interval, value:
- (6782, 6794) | 0.12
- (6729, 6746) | -0.23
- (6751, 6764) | 0.10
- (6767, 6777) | 0.06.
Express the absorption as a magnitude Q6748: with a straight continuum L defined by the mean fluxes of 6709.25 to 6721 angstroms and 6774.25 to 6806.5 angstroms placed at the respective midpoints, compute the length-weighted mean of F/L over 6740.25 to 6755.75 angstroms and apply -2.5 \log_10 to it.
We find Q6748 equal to 0.48 mag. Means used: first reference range 17.9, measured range 8.82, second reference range 8.45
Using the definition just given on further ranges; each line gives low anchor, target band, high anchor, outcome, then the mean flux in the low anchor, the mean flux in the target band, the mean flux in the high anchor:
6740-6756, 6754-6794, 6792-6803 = -0.004 mag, 8.83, 8.81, 8.71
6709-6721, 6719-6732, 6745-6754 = 0.016 mag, 17.7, 14.4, 8.73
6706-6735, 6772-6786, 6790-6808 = 0.183 mag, 15.2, 8.67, 8.53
